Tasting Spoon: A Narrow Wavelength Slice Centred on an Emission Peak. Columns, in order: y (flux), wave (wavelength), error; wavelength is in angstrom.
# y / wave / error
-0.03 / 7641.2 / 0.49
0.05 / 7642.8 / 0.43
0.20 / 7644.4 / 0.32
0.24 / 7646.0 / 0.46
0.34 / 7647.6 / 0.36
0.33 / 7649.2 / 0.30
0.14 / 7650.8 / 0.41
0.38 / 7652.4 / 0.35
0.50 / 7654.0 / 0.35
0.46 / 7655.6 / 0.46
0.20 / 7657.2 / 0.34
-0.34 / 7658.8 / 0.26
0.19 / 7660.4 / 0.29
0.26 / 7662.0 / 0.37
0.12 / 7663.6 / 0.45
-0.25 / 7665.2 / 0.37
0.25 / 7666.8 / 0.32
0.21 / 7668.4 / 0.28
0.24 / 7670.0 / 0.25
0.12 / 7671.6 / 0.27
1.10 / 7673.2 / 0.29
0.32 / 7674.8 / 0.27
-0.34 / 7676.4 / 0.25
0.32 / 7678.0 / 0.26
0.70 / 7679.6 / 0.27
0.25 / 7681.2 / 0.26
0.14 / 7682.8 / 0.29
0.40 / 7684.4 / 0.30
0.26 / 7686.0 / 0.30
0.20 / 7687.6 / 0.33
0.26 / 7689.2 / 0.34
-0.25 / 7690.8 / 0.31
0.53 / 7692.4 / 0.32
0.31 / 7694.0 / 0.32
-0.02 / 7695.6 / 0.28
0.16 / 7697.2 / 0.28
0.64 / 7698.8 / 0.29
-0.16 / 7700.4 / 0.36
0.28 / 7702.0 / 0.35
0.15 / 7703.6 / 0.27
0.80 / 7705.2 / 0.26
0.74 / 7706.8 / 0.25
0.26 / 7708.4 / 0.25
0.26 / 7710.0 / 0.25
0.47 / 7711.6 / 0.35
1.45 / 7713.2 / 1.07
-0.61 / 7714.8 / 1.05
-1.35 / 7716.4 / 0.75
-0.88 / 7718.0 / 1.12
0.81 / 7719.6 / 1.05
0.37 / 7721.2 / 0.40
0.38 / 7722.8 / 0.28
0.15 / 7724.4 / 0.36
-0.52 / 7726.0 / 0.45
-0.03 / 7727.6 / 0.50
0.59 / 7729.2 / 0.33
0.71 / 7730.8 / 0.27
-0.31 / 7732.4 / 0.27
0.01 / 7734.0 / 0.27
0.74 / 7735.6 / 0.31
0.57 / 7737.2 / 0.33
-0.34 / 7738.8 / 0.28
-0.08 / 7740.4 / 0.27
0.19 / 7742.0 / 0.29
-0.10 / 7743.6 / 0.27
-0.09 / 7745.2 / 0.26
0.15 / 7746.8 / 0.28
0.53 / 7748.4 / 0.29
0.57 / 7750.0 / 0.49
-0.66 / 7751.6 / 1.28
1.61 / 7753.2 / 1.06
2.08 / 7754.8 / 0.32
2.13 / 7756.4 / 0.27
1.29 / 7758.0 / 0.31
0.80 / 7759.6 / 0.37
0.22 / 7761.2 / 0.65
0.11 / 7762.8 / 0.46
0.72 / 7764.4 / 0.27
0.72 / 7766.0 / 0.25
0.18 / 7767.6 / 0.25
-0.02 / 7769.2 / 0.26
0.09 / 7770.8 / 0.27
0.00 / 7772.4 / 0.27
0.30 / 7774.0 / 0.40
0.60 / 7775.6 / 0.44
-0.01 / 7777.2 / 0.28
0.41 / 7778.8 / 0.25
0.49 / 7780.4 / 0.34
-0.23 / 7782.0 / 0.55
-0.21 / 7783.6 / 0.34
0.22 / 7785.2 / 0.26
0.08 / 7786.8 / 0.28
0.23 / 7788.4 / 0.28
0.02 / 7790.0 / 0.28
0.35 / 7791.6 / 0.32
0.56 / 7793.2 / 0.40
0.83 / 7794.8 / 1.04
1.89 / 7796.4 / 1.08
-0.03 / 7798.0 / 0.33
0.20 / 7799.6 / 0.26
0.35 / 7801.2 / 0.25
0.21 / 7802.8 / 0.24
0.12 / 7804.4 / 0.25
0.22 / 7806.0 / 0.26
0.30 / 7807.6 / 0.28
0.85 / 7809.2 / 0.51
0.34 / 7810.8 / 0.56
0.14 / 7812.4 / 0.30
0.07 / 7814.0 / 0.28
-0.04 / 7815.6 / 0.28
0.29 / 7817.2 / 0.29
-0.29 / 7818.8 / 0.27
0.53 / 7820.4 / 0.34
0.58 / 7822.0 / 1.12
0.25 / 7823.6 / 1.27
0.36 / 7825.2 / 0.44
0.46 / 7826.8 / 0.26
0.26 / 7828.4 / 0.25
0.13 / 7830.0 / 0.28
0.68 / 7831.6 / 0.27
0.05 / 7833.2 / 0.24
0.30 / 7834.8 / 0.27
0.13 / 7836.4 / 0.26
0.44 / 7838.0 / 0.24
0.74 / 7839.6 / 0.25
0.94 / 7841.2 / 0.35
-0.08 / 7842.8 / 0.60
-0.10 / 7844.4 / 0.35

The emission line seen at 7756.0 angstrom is H-gamma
